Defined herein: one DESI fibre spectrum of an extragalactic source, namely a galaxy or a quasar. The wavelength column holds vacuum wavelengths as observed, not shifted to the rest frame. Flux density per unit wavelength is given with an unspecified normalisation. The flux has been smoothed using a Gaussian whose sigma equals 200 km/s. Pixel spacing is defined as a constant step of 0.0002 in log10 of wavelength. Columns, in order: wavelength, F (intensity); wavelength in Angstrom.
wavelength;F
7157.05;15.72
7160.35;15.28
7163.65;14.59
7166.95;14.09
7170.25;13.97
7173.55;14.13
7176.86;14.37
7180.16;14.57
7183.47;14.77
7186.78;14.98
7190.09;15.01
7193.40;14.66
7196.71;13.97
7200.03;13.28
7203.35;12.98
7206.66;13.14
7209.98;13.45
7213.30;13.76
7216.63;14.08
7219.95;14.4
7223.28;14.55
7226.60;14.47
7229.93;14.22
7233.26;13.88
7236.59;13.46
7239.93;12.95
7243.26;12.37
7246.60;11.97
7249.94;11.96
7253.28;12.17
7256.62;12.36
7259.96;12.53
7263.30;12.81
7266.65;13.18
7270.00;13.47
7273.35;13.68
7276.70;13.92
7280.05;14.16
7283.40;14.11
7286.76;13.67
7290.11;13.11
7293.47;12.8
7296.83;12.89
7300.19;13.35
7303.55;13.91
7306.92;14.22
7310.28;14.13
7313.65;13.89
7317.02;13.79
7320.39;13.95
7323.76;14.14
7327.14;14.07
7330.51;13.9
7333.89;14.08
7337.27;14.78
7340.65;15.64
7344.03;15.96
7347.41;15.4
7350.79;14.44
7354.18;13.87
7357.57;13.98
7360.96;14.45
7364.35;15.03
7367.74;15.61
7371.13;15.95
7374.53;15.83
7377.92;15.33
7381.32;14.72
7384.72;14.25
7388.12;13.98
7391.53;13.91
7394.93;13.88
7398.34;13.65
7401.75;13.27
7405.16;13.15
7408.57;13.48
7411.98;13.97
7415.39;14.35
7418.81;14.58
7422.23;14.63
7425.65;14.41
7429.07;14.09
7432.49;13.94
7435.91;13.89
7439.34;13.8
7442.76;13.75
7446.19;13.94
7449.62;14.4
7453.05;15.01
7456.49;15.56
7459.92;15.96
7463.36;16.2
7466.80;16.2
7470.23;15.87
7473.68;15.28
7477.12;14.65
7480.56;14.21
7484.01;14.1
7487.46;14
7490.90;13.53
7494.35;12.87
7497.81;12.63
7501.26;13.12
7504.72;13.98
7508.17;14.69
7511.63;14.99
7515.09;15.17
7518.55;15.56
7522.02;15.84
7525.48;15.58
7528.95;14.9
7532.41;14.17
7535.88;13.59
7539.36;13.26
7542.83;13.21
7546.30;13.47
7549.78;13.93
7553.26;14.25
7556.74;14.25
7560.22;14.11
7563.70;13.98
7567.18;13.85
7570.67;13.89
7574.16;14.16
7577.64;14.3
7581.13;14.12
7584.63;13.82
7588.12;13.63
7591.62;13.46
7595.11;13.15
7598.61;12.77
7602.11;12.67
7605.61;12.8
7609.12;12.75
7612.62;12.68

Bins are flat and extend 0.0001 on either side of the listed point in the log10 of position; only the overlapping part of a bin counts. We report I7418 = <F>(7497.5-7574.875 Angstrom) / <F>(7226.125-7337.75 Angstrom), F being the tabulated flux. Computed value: 1.06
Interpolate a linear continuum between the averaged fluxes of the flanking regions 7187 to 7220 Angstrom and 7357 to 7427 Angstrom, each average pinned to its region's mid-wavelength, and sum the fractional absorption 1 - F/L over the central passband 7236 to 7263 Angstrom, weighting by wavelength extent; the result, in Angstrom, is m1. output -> 3.0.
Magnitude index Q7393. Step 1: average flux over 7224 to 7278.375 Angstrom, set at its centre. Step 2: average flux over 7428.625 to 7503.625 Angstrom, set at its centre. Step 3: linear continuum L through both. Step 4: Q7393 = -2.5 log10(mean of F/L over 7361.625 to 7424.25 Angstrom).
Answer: -0.03 mag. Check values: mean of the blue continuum 13.1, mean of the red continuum 14.4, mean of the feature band 14.4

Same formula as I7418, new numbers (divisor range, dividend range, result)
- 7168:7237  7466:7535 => 1.03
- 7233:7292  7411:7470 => 1.12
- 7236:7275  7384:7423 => 1.09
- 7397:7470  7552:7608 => 0.95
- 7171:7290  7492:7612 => 1.02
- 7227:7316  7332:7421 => 1.09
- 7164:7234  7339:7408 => 1.03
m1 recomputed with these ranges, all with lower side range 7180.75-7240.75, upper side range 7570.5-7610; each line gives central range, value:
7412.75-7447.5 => -1.1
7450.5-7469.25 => -2.9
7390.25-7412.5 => 0.2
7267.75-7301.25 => 1.0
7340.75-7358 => -1.3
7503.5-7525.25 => -2.5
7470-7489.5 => -1.4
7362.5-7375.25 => -1.7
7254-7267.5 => 1.3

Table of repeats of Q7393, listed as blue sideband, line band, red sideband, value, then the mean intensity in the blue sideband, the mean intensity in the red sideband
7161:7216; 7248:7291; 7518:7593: 0.08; 14.1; 14.1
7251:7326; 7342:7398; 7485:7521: -0.08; 13.5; 14.1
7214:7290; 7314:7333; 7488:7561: -0.03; 13.4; 14.1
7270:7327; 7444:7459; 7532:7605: -0.08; 13.7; 13.7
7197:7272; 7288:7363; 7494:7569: -0.05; 13.3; 14.2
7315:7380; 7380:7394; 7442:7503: 0.04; 14.7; 14.5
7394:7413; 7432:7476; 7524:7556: -0.09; 13.5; 14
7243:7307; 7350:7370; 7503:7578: -0.08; 13.1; 14.3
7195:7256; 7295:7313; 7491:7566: -0.01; 13.4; 14.2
